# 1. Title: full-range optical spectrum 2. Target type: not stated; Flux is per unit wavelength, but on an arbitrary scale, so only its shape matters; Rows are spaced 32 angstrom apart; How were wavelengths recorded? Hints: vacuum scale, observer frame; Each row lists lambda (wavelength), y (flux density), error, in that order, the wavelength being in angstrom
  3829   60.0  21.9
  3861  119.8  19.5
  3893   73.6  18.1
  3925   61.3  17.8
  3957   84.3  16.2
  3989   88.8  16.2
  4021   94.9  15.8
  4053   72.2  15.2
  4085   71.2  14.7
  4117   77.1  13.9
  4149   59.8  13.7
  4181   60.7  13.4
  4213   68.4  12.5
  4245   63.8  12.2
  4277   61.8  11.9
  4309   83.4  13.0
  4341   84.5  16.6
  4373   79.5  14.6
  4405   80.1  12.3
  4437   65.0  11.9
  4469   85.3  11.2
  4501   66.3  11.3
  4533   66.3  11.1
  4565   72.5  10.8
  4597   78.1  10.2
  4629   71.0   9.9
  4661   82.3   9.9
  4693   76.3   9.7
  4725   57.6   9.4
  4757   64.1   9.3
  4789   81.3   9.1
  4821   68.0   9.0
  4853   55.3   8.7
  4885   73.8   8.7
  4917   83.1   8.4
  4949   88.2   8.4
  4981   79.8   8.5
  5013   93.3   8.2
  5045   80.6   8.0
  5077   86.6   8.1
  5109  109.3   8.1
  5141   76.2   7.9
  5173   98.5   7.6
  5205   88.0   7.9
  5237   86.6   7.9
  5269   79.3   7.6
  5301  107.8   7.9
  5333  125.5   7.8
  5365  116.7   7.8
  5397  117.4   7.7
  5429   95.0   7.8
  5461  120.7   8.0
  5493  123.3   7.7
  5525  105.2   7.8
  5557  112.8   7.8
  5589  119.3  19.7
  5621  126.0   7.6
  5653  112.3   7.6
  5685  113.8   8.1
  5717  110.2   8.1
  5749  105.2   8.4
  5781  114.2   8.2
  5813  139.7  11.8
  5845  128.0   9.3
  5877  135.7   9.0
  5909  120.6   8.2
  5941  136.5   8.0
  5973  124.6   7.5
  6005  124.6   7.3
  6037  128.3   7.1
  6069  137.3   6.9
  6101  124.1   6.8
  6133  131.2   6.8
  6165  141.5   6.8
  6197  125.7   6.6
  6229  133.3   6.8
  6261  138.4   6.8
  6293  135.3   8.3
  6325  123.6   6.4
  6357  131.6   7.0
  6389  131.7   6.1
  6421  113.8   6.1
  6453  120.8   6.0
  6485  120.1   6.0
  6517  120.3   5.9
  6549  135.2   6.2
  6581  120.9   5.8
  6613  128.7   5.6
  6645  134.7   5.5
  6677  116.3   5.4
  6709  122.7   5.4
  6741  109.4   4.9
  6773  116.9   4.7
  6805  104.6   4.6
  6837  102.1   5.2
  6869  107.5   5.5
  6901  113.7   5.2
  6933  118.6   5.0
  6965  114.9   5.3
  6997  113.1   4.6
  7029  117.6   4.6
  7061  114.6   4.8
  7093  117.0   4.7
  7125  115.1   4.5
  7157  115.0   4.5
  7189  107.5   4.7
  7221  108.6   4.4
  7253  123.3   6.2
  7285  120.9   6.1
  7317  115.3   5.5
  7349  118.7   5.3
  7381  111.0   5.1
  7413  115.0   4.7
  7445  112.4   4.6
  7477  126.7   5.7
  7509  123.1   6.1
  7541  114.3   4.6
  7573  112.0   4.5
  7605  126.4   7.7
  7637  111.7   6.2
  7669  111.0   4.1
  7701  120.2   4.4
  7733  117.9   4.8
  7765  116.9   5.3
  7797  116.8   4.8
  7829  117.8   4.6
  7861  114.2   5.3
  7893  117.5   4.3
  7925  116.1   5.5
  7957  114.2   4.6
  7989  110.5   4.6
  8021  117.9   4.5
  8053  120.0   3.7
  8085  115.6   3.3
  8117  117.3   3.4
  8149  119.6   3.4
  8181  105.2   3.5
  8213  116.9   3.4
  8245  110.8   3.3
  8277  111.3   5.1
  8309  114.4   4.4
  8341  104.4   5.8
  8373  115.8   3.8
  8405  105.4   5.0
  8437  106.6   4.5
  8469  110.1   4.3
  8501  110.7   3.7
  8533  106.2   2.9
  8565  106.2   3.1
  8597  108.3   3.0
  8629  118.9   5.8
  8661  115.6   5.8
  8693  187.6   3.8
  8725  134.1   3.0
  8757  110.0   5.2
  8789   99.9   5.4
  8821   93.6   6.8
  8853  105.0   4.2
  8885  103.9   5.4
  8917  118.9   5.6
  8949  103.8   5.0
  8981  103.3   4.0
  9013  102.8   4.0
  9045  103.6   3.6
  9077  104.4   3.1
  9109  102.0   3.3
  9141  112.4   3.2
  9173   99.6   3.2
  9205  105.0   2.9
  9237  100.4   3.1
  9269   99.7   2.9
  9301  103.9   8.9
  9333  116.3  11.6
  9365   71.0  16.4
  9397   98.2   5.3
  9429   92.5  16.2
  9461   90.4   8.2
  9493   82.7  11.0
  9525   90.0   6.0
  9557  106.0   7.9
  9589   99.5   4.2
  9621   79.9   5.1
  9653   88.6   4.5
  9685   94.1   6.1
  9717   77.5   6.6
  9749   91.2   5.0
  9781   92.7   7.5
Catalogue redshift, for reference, 0.325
